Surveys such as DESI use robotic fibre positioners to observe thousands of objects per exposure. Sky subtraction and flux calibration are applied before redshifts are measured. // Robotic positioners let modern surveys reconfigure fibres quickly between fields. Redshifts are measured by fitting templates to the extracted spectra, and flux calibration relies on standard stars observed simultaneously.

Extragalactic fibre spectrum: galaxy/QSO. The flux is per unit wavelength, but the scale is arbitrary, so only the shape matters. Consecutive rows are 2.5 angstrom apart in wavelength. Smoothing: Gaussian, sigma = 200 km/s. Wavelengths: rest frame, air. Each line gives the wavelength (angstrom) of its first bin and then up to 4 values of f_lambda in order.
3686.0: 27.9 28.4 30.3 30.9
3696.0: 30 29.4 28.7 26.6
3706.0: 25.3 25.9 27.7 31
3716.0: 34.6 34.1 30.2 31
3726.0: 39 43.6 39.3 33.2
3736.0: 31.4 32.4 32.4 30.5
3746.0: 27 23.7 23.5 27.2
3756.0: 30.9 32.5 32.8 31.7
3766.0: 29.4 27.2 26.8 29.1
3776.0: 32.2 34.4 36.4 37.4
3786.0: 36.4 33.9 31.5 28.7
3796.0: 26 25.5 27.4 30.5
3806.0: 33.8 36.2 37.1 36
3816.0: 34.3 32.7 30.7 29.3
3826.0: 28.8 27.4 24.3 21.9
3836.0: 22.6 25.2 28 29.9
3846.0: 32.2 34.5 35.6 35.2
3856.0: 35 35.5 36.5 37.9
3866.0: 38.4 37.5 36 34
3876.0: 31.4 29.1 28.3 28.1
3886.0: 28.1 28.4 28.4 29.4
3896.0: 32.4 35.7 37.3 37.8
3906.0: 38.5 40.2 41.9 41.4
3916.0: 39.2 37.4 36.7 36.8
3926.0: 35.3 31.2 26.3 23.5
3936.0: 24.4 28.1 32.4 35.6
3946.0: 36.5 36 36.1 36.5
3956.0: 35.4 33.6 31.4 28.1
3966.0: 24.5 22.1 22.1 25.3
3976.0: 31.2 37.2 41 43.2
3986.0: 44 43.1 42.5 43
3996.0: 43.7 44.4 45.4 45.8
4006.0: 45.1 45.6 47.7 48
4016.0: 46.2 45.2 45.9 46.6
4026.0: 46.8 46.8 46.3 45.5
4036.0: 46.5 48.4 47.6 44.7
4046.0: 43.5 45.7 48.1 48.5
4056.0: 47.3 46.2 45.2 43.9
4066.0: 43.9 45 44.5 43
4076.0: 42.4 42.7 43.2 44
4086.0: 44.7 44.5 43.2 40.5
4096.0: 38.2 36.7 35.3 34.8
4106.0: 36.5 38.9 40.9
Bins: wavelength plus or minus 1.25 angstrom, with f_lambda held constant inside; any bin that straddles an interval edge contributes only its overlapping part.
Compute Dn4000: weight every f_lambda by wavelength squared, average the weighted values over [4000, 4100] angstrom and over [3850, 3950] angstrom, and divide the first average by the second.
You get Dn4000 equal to 1.4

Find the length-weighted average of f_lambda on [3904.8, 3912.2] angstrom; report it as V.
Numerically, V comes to 40.2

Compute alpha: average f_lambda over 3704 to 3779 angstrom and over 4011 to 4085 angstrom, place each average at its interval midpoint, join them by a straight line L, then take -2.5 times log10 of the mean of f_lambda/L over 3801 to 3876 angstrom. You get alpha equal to 0.11 mag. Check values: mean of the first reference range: 30.9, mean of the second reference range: 45.6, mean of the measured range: 32.2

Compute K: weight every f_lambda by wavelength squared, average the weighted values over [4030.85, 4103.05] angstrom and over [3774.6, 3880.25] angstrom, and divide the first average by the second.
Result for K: 1.55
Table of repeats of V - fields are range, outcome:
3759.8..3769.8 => 30.2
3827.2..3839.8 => 24.3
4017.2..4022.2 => 45.6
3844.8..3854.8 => 34.4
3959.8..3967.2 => 28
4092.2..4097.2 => 39.4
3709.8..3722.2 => 31.5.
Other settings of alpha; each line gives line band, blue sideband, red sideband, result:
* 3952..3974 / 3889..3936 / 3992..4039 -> 0.35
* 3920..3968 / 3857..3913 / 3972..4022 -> 0.21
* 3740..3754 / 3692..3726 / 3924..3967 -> 0.11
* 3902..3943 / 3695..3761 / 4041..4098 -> 0.12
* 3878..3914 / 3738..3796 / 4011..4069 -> 0.14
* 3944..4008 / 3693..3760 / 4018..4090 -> 0.14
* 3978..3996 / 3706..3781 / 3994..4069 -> 0.03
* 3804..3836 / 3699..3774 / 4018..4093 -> 0.12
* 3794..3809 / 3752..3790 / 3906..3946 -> 0.10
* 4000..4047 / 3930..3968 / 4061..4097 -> -0.21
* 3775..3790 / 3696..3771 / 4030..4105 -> -0.08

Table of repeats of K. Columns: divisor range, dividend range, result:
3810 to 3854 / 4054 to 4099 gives 1.63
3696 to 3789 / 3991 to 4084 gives 1.69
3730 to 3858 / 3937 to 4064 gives 1.47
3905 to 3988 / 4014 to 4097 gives 1.41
